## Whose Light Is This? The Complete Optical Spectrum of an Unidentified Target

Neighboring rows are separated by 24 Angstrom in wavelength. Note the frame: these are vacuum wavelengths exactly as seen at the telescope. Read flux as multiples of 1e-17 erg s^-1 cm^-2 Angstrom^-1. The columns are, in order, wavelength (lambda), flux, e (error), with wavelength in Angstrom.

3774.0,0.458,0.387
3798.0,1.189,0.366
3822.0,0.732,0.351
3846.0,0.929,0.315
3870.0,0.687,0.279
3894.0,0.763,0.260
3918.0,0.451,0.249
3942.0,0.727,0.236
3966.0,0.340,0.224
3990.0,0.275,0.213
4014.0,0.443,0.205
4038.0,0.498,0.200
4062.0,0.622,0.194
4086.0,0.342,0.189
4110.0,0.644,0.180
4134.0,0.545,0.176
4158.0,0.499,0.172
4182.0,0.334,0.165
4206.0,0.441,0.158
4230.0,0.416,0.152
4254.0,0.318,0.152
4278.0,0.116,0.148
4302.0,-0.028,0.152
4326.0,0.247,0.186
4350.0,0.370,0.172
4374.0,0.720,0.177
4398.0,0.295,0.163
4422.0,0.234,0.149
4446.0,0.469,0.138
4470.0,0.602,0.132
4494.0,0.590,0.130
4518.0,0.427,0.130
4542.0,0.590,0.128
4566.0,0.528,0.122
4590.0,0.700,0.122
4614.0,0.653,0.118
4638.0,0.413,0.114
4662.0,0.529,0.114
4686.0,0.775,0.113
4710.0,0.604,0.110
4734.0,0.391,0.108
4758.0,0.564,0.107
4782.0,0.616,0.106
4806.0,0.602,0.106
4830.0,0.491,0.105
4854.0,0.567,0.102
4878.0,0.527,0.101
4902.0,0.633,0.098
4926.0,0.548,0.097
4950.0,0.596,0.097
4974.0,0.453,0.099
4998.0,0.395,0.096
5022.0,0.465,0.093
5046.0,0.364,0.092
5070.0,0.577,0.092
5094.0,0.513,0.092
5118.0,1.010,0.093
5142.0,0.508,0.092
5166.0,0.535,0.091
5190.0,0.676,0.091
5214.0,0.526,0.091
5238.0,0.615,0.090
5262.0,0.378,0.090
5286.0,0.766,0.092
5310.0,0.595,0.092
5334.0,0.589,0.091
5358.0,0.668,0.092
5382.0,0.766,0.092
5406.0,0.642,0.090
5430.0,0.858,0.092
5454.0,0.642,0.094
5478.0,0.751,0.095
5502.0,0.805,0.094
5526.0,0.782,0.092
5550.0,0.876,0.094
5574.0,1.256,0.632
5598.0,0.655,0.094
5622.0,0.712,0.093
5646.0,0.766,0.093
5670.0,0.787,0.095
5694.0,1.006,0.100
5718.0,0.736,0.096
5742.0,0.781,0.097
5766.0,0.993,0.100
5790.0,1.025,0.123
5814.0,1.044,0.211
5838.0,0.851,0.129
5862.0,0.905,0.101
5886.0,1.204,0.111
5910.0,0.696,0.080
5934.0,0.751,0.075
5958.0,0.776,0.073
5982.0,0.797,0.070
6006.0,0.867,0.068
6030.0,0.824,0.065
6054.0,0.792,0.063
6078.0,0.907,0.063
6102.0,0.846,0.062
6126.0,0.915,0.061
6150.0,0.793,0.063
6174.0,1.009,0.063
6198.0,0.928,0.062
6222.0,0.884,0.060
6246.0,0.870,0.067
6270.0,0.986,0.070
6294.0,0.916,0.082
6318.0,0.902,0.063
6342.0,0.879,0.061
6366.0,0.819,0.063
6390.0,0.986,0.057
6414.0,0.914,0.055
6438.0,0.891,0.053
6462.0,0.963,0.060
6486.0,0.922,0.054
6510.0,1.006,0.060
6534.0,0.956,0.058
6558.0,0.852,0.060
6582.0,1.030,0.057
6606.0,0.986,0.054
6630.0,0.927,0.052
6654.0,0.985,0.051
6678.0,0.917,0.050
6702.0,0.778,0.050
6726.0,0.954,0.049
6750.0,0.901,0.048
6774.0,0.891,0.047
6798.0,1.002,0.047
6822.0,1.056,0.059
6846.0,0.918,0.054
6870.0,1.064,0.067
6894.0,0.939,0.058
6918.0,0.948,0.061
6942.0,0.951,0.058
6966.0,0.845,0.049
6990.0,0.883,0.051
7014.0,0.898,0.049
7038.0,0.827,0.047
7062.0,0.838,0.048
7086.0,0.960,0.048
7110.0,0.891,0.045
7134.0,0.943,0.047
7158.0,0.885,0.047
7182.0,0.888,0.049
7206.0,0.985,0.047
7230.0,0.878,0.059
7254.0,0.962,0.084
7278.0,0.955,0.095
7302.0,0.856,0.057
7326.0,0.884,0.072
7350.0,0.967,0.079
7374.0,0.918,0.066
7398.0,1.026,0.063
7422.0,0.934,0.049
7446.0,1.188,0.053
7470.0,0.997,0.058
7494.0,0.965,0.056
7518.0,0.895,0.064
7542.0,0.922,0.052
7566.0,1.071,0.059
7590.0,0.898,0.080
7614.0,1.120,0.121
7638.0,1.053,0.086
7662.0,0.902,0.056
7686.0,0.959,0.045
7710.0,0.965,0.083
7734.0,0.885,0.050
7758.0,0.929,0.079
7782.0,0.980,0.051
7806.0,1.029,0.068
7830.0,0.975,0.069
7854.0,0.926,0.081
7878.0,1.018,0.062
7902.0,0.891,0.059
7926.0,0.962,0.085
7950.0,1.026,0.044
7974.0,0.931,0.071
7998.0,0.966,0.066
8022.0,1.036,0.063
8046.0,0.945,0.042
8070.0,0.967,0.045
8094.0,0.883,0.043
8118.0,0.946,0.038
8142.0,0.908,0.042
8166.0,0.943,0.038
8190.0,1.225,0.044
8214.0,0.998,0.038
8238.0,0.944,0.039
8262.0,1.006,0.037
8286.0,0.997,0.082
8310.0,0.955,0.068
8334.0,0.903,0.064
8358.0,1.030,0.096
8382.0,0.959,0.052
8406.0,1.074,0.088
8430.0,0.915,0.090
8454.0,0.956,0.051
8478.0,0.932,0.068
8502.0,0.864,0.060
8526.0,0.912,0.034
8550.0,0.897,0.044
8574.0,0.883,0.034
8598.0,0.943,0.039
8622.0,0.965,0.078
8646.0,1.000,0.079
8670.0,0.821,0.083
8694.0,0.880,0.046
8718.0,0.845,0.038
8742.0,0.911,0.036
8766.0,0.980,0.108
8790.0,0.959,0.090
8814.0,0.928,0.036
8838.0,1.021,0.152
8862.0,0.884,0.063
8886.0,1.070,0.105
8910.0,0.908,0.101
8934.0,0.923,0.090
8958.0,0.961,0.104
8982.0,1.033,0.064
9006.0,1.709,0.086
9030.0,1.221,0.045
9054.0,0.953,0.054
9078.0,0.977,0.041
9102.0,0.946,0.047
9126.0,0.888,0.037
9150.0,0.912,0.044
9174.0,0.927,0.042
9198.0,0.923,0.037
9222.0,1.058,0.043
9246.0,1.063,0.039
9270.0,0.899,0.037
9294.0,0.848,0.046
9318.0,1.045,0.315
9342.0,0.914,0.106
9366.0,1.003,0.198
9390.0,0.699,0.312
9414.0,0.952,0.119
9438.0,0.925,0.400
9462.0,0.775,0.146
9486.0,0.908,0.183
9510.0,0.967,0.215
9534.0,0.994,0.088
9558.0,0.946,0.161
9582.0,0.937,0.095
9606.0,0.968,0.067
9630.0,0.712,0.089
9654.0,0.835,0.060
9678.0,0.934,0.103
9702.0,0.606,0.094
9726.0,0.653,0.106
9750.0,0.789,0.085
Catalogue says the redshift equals 0.372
